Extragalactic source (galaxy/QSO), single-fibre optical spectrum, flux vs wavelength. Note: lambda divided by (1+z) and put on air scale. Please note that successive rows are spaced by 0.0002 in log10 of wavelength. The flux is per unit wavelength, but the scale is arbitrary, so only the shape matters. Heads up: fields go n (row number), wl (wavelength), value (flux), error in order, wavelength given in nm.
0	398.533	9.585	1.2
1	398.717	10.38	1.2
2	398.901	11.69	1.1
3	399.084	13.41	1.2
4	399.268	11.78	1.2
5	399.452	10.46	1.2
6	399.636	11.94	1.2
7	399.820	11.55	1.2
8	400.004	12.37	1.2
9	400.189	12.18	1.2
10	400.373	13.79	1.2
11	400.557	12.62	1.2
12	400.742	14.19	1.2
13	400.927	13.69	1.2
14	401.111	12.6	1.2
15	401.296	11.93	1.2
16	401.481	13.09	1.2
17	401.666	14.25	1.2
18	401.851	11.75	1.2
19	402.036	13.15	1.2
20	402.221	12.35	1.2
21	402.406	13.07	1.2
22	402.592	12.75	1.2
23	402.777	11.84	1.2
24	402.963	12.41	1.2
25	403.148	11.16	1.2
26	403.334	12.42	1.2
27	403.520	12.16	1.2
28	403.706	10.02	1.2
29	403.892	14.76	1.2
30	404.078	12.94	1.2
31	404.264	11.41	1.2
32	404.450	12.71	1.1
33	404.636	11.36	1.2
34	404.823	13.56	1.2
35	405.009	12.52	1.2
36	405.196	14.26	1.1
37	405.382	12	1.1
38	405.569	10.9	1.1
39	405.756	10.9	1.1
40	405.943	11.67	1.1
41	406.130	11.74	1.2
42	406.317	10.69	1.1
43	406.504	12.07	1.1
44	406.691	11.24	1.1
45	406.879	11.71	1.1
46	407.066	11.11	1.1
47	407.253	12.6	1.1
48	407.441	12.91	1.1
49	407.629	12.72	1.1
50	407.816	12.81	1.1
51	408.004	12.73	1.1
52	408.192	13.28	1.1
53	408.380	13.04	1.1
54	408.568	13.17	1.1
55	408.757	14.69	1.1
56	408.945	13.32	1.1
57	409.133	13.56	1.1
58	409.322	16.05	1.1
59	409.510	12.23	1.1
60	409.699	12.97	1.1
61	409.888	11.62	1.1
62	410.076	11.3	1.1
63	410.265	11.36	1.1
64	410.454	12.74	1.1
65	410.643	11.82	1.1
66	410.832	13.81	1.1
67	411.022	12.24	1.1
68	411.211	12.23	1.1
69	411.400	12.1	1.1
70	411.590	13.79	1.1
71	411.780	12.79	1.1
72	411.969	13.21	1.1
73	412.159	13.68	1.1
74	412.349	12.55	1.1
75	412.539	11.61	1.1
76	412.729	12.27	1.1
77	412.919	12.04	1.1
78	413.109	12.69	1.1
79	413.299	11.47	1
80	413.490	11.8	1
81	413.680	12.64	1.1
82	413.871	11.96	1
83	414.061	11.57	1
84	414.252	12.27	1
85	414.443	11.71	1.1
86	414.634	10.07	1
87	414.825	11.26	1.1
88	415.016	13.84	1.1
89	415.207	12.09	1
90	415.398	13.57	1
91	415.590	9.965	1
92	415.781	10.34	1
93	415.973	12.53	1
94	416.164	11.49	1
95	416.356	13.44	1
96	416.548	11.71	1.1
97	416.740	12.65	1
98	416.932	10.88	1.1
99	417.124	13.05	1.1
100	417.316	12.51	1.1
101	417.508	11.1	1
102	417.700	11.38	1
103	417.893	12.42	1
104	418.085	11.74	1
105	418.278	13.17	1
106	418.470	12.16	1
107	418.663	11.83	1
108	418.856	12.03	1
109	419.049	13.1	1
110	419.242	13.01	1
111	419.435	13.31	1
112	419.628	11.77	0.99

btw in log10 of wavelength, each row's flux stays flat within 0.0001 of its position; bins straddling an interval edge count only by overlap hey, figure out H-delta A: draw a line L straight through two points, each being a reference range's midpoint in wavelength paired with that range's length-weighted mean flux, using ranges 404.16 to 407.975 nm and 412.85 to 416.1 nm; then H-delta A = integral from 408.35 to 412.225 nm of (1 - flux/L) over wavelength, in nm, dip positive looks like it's -0.31 nm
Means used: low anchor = 12.1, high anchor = 11.9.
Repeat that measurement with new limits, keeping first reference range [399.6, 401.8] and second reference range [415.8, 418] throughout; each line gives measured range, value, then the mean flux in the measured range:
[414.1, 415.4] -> 0.02 nm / 12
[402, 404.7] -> 0.09 nm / 12.3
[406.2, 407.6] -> 0.08 nm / 11.8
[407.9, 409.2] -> -0.10 nm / 13.4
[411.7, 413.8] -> -0.03 nm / 12.4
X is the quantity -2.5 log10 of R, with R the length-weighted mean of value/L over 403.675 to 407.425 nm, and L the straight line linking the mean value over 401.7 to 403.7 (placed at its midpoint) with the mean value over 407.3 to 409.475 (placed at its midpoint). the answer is 0.07 mag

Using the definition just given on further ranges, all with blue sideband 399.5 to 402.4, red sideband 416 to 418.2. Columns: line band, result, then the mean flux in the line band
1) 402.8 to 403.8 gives 0.09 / 11.6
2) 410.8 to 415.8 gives 0.00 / 12.2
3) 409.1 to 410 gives -0.07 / 13.2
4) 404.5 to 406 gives 0.03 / 12.2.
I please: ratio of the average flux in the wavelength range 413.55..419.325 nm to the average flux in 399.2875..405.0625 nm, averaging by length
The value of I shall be 1.0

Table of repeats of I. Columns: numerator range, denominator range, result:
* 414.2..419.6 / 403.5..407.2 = 1.01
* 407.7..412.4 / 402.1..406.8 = 1.07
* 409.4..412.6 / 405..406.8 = 1.06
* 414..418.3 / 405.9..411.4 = 0.95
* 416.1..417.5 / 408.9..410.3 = 0.95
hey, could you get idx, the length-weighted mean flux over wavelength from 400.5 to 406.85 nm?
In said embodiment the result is 12.3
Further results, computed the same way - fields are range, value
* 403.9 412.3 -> 12.6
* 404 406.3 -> 12.1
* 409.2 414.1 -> 12.5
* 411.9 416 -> 12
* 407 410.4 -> 12.9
